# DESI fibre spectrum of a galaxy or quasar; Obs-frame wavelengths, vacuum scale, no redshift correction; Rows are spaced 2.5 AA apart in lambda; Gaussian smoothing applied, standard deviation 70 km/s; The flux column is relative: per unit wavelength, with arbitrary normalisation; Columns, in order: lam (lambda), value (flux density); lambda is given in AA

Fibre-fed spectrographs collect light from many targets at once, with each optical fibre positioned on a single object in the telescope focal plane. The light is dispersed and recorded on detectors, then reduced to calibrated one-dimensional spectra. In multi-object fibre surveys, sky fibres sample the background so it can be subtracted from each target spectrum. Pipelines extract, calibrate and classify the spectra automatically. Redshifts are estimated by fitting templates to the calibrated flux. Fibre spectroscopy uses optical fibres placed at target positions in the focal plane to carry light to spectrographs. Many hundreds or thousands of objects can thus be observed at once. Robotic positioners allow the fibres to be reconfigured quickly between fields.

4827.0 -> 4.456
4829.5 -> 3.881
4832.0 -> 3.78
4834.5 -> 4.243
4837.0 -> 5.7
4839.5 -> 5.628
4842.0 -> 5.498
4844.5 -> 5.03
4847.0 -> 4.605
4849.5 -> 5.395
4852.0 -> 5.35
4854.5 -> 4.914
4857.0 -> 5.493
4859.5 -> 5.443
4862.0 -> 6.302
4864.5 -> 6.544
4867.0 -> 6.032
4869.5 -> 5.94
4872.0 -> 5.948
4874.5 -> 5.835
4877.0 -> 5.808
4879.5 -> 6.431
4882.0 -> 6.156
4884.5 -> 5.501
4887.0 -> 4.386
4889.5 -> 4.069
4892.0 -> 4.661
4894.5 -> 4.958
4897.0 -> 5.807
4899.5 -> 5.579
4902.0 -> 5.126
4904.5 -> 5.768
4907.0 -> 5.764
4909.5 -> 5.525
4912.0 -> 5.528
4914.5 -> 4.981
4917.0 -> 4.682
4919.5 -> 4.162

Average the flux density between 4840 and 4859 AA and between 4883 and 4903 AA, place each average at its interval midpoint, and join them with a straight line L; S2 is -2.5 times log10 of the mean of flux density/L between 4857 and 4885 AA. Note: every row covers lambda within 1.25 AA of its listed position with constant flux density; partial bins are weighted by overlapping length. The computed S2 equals -0.17 mag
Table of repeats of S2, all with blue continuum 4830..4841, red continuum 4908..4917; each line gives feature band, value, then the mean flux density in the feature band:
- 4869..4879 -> -0.18 mag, 5.92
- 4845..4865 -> -0.11 mag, 5.45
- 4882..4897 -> 0.04 mag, 4.93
